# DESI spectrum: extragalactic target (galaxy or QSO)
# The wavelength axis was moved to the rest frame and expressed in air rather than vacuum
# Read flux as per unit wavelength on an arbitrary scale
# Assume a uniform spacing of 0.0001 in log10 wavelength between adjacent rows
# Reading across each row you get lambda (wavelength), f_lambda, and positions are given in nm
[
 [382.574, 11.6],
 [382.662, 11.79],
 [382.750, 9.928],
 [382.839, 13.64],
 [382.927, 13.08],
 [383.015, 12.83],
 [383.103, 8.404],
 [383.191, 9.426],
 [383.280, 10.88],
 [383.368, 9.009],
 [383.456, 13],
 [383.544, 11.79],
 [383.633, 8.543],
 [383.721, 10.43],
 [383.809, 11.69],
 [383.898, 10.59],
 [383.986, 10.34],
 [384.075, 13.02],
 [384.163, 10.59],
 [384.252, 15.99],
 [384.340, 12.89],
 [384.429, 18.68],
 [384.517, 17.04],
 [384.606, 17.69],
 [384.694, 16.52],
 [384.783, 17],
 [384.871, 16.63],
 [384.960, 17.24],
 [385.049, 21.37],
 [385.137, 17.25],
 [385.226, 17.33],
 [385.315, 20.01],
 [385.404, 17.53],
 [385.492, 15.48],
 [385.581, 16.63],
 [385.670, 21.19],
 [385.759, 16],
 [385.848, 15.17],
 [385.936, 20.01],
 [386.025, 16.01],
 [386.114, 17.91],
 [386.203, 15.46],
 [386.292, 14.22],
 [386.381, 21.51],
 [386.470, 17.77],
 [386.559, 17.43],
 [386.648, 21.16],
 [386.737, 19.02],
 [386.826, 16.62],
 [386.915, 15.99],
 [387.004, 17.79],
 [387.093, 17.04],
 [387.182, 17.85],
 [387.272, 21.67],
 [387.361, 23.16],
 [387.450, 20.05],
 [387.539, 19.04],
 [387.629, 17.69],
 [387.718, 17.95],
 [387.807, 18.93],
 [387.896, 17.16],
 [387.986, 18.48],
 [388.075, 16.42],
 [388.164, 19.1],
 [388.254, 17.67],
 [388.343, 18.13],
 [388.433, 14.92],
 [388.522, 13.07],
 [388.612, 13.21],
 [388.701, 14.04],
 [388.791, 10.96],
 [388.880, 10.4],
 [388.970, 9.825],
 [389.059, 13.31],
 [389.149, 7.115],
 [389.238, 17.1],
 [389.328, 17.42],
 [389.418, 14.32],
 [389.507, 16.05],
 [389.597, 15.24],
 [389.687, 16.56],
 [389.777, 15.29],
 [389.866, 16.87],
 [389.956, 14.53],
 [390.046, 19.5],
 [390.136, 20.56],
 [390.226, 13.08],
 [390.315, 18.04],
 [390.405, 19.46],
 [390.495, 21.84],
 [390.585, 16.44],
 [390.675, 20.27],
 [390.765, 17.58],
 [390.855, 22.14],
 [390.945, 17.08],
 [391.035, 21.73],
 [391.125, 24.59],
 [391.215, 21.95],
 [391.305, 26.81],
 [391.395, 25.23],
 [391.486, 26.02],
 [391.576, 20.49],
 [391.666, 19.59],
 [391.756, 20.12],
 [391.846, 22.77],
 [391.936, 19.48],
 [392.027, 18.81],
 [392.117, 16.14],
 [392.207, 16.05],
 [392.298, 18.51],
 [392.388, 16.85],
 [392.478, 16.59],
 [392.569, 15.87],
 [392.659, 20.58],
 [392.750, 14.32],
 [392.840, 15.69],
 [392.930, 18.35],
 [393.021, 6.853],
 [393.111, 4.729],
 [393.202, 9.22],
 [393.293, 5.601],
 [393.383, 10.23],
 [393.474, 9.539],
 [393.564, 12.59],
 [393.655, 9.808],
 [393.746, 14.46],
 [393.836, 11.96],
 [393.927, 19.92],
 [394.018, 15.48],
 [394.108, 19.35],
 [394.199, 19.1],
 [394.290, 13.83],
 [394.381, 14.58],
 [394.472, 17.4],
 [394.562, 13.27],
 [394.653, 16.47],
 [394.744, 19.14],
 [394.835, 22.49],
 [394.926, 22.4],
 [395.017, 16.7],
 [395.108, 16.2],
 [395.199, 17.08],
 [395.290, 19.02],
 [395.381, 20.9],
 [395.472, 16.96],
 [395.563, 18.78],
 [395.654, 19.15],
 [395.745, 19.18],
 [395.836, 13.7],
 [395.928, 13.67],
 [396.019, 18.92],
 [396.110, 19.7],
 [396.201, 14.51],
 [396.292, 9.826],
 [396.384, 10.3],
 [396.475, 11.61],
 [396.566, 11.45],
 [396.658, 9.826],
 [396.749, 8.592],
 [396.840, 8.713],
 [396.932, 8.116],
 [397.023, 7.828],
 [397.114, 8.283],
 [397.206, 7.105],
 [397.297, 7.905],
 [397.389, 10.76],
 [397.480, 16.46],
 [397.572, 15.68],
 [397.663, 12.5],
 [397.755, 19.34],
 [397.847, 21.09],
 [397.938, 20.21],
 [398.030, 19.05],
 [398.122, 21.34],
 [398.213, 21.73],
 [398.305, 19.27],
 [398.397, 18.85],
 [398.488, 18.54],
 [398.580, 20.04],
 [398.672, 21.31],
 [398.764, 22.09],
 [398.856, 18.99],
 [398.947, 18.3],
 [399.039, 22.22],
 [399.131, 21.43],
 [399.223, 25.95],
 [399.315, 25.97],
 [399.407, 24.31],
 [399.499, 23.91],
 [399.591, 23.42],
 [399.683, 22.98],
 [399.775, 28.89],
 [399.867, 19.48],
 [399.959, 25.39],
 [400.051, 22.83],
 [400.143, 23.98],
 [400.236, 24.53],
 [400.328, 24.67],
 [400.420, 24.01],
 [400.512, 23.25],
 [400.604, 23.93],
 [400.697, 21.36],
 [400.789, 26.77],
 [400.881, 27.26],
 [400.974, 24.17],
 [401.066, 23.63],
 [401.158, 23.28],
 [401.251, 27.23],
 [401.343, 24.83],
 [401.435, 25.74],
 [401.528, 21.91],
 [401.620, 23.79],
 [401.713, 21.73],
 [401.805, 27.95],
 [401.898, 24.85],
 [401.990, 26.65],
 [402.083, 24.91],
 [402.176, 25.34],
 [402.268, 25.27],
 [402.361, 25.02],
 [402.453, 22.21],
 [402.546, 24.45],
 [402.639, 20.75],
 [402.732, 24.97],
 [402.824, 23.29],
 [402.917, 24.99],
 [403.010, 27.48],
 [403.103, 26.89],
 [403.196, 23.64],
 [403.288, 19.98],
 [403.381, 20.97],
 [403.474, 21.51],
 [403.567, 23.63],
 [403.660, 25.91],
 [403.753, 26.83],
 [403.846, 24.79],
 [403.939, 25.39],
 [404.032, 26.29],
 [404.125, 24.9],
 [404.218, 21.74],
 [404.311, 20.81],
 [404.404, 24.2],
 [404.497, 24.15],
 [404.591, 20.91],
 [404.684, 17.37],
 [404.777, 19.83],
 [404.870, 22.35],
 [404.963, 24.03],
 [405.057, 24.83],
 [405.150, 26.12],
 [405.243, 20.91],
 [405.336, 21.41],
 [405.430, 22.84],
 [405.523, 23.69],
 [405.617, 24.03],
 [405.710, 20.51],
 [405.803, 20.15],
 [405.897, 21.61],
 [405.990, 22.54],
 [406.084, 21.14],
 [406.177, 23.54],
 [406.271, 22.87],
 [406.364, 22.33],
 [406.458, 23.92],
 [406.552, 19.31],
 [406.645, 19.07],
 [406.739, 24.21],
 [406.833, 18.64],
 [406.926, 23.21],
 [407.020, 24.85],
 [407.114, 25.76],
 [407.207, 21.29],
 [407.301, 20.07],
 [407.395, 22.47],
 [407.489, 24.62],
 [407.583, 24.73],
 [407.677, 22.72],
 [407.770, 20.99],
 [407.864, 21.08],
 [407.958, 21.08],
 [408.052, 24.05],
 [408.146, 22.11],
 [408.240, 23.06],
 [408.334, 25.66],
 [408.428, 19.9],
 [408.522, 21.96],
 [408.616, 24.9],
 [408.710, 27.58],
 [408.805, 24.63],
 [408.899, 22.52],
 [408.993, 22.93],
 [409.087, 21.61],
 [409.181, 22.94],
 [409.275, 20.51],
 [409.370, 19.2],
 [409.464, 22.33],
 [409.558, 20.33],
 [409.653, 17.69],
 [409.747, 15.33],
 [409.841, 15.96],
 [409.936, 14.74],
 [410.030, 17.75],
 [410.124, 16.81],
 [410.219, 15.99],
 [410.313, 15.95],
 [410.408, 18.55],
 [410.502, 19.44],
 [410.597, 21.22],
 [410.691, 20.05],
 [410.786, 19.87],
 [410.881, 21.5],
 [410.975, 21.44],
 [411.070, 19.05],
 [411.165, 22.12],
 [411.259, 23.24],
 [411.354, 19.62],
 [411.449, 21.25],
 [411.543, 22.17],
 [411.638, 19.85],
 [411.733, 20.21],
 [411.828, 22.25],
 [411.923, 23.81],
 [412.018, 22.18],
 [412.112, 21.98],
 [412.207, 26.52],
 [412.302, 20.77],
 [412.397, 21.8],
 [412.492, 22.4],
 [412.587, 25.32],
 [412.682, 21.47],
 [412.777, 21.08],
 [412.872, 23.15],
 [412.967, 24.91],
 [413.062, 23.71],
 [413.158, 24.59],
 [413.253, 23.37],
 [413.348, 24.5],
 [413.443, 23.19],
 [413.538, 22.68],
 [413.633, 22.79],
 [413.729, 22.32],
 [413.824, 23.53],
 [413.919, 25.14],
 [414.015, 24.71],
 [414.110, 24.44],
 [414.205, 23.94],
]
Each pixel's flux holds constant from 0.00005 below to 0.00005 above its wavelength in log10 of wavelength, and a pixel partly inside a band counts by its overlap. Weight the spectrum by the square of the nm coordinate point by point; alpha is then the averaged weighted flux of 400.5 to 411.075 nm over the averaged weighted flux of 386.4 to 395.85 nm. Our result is 1.42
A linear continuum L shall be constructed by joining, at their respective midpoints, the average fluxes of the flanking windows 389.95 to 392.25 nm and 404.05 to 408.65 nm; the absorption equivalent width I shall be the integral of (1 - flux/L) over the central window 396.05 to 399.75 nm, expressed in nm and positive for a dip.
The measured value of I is 0.76 nm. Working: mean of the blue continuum 20.1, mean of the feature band 16.8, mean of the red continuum 22.4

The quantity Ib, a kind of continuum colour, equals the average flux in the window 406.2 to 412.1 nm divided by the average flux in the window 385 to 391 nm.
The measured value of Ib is 1.24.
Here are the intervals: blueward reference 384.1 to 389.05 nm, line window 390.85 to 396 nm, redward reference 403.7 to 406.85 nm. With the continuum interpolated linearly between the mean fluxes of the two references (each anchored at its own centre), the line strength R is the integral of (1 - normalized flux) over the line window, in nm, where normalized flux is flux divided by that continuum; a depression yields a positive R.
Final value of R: 0.52 nm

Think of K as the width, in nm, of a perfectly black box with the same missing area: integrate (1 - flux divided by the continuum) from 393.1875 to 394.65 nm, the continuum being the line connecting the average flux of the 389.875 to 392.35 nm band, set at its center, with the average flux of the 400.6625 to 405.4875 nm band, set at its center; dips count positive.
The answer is 0.50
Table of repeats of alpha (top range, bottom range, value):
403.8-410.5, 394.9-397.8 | 1.64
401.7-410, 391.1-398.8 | 1.49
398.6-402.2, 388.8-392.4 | 1.39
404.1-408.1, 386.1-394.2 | 1.44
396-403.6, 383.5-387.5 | 1.34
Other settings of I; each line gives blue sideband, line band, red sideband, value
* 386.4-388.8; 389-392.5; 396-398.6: -0.42 nm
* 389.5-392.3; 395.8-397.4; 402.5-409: 0.74 nm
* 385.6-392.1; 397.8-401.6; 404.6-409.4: -0.42 nm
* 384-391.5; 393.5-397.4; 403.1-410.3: 0.94 nm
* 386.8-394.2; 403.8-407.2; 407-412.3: -0.39 nm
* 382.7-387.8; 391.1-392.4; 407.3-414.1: -0.27 nm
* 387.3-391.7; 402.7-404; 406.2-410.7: -0.26 nm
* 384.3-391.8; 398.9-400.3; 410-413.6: -0.29 nm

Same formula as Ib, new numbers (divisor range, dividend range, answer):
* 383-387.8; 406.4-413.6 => 1.35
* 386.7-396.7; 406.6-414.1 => 1.31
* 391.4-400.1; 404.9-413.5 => 1.29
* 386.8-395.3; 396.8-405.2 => 1.30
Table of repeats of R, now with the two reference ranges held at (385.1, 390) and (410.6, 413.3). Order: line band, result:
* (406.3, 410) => -0.09 nm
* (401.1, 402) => -0.22 nm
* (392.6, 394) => 0.44 nm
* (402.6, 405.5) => -0.43 nm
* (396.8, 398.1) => 0.39 nm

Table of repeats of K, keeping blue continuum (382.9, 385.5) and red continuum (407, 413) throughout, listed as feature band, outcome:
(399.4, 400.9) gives -0.44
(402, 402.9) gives -0.23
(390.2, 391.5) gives -0.39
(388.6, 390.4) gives 0.09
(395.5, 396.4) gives 0.07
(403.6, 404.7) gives -0.22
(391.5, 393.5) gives 0.11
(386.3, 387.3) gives -0.24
